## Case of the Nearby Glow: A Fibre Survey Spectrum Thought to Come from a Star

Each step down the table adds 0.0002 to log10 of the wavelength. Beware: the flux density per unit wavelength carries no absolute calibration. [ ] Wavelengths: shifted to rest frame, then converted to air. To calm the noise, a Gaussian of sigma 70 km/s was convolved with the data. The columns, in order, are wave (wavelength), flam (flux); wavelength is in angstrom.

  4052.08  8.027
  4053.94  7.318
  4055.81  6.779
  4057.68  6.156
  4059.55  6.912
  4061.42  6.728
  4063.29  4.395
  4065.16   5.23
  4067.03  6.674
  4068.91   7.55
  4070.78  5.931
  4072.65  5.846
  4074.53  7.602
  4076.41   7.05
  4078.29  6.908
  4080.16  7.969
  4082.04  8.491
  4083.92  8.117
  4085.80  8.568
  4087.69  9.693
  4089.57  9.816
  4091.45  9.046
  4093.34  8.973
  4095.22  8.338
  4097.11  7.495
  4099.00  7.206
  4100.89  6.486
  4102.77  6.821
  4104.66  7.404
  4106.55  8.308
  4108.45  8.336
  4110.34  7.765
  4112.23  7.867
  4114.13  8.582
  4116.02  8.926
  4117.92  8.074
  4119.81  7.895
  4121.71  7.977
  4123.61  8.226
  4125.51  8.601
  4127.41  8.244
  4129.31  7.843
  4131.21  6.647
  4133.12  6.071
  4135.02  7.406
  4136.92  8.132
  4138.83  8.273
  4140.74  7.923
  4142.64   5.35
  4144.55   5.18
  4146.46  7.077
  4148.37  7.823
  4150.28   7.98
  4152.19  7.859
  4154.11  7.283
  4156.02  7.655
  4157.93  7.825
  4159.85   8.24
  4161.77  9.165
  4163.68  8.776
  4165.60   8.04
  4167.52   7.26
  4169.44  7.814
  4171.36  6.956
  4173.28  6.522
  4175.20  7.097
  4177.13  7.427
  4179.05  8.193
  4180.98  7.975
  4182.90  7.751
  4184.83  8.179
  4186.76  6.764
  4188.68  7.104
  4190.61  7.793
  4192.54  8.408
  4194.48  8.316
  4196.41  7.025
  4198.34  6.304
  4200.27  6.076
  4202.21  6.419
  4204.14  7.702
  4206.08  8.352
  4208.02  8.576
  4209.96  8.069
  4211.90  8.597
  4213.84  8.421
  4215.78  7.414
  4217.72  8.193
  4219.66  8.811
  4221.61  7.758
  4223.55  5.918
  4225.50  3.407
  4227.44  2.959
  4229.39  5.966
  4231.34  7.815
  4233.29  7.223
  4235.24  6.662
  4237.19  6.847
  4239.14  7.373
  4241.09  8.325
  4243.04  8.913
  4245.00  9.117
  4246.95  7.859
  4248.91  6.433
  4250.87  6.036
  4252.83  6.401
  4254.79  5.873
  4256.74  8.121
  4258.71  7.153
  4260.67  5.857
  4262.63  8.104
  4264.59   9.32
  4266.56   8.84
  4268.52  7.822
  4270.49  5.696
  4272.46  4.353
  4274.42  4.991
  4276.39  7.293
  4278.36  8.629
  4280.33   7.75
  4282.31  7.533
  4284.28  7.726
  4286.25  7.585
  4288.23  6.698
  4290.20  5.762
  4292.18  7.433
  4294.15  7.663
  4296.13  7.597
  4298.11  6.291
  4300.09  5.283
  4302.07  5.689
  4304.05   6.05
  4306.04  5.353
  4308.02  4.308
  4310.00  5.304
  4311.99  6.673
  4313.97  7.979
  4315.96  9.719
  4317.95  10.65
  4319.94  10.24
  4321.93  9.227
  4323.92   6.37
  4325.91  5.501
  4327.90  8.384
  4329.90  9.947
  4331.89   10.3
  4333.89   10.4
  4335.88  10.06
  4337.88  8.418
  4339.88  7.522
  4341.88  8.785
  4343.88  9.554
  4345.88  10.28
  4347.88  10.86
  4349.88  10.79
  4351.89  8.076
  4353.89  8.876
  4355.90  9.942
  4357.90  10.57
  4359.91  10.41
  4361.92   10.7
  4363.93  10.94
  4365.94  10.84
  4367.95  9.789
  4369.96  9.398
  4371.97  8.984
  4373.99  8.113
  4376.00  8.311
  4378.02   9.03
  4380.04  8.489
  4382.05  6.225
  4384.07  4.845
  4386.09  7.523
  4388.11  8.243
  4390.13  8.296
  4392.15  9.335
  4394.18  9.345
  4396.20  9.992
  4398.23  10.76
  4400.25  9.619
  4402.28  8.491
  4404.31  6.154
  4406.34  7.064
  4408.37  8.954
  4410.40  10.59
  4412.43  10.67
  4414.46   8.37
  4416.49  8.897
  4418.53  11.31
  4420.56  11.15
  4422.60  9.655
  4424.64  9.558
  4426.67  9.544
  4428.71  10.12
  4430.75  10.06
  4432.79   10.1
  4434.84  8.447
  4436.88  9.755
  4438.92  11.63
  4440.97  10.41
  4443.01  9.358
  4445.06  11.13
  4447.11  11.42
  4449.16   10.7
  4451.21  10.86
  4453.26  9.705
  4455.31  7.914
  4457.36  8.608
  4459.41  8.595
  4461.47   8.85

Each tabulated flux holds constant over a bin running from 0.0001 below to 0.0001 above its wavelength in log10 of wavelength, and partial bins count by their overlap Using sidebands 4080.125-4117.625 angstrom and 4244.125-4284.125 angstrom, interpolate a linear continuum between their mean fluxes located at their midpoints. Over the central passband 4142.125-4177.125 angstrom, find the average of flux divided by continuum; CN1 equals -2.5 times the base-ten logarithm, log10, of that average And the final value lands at 0.05 mag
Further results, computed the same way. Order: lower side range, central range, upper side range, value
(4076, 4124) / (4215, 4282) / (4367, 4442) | 0.217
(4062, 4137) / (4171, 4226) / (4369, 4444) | 0.091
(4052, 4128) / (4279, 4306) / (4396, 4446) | 0.285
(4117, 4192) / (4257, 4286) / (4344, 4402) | 0.169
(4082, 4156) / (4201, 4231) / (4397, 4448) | 0.186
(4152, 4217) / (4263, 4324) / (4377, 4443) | 0.170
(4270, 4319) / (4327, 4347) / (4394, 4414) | -0.212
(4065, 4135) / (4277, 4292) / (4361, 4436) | 0.167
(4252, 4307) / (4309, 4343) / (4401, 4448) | -0.102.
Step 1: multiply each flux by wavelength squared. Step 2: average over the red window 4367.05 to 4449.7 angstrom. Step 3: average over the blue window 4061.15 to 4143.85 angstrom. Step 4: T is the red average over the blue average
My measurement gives 1.41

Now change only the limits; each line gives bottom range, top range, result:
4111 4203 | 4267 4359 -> 1.12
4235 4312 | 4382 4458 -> 1.45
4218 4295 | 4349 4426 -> 1.38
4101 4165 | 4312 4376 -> 1.34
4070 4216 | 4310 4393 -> 1.28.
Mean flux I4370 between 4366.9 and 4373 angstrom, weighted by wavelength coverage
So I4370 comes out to 9.4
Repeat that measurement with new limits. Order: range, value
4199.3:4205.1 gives 6.74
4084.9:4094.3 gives 9.22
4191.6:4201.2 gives 7.23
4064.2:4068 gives 5.95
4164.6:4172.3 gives 7.52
